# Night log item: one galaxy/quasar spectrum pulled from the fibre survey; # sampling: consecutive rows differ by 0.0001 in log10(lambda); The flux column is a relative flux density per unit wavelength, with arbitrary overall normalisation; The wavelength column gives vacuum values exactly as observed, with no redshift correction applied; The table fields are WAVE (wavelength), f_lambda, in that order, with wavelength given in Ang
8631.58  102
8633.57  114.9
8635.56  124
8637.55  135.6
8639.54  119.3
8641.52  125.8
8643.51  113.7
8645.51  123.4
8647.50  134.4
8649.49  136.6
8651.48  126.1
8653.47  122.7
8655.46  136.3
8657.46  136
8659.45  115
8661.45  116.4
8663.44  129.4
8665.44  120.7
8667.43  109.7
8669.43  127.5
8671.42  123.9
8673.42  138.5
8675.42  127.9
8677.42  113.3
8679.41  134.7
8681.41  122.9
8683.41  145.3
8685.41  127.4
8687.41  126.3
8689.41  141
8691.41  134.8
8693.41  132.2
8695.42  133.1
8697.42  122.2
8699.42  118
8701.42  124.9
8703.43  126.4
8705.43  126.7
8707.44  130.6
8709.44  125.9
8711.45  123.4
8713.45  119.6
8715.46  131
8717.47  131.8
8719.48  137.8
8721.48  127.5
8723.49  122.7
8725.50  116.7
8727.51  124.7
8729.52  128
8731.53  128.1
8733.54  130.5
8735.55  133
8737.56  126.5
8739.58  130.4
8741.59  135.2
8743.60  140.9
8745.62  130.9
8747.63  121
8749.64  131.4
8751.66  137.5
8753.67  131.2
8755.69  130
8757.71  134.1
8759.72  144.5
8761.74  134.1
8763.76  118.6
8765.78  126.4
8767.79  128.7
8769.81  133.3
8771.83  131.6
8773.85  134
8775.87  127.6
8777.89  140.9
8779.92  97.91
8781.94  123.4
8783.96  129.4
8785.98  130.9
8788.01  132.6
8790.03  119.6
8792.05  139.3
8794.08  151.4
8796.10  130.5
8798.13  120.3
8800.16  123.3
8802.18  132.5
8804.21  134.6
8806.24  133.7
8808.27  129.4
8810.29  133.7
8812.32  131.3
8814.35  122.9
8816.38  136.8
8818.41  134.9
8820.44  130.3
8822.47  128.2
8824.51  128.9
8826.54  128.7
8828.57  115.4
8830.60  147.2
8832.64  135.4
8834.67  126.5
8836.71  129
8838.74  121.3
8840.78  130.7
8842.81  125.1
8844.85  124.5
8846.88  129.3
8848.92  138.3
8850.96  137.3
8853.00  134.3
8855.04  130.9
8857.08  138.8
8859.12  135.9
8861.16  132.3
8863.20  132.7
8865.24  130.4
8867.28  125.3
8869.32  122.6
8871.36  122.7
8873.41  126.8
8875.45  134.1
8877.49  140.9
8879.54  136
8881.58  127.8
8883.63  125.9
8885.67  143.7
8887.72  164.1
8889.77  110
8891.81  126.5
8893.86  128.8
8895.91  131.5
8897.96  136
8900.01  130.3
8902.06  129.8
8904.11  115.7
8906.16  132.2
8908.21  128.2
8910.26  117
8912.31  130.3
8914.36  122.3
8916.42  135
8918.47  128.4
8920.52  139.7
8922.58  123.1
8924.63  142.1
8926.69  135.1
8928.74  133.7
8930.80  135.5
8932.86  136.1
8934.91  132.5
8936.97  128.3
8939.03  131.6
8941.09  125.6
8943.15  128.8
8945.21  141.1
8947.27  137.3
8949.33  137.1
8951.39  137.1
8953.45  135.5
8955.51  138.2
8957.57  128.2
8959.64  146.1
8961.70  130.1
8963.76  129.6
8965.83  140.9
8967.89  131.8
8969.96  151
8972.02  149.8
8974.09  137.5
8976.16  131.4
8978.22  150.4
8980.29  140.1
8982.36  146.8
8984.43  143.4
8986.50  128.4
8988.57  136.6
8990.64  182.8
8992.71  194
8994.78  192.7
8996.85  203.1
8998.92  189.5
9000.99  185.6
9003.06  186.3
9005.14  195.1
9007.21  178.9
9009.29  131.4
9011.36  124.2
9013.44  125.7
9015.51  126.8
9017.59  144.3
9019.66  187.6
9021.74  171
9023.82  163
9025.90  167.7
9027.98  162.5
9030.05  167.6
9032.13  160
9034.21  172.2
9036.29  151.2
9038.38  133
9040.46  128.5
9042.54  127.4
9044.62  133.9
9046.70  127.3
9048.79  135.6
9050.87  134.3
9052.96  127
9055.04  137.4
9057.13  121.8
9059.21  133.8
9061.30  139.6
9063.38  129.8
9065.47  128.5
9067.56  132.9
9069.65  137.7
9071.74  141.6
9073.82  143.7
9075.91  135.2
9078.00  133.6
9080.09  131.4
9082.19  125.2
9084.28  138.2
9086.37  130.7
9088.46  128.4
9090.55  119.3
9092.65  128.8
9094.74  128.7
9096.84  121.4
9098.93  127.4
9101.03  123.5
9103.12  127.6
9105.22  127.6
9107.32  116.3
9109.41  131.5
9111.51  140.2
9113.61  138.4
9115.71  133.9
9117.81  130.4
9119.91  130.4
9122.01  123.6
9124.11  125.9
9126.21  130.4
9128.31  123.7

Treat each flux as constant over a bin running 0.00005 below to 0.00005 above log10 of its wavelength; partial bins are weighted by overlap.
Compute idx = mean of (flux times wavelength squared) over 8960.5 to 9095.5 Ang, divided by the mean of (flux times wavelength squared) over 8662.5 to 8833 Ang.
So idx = 1.2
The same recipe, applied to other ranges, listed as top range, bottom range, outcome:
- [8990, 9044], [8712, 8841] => 1.33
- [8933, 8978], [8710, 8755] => 1.11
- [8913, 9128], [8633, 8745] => 1.19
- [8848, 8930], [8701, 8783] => 1.05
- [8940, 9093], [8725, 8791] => 1.19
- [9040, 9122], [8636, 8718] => 1.13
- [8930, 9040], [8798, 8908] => 1.18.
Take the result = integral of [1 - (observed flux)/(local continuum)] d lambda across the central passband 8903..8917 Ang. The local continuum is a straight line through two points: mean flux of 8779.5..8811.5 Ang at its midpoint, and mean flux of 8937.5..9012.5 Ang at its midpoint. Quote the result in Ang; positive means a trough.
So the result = 1.7 Ang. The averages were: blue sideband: 130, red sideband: 150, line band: 126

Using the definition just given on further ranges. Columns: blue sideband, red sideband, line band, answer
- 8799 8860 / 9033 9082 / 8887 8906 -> 0.34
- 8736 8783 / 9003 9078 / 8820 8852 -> 1.04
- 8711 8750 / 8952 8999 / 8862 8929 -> 5.68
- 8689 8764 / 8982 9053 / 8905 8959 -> 5.91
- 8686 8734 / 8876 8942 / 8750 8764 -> -0.55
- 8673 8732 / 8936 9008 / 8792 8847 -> 2.94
